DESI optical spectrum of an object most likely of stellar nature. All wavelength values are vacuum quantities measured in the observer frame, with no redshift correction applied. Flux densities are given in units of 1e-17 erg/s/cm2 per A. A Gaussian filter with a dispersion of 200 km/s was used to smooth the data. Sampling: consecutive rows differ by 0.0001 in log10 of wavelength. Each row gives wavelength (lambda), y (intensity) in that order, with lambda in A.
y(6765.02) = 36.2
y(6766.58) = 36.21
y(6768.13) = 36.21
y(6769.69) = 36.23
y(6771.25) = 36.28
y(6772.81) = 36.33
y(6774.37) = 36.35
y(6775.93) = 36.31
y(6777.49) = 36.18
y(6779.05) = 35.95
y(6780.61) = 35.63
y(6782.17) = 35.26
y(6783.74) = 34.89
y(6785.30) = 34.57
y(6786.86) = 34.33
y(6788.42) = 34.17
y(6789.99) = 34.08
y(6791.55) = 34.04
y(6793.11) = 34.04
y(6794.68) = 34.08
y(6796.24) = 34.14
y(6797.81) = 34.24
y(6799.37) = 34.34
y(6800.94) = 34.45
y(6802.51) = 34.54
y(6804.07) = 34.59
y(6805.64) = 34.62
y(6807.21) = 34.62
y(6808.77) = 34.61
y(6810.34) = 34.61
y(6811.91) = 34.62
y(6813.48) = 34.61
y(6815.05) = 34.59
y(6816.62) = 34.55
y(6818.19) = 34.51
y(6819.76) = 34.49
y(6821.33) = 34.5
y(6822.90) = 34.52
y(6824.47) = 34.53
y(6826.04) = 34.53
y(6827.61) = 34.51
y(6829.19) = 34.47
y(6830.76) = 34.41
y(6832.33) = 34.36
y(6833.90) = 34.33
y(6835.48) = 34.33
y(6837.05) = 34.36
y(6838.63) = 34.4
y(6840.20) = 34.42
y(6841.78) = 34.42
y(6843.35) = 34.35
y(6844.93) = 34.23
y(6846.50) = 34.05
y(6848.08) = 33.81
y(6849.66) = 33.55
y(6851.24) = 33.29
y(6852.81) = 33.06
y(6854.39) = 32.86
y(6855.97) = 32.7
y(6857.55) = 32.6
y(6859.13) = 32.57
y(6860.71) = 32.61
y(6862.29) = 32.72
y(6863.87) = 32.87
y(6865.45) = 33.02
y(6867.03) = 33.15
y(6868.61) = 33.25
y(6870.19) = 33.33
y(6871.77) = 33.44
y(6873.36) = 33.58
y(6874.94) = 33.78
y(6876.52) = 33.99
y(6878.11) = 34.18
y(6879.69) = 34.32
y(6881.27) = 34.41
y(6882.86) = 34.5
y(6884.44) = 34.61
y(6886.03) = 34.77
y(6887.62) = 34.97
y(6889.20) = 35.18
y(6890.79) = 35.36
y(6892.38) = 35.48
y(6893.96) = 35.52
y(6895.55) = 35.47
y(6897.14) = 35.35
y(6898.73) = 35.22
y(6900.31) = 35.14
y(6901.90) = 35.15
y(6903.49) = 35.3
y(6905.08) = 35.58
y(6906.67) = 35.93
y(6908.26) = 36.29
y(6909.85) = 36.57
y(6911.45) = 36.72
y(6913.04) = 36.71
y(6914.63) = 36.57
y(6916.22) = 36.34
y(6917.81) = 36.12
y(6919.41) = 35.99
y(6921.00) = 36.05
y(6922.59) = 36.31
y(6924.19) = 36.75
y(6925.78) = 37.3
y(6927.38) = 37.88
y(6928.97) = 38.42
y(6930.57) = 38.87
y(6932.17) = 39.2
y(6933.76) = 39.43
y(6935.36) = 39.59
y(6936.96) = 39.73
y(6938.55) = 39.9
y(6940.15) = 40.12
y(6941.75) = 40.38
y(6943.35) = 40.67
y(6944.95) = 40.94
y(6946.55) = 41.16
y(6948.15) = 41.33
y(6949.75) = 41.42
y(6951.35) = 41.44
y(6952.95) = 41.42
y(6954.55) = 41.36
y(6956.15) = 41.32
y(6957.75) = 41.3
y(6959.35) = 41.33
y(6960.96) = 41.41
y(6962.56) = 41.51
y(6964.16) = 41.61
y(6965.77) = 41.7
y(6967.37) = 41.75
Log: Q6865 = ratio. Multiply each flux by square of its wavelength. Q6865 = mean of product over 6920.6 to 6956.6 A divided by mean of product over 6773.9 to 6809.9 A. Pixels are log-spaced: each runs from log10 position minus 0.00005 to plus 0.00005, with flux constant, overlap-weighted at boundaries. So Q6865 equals 1.19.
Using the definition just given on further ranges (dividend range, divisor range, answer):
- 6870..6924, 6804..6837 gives 1.05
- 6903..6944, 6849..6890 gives 1.14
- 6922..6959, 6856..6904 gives 1.19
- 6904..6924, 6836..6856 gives 1.09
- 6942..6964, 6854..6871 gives 1.29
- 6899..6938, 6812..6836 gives 1.10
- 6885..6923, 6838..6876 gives 1.08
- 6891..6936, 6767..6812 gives 1.08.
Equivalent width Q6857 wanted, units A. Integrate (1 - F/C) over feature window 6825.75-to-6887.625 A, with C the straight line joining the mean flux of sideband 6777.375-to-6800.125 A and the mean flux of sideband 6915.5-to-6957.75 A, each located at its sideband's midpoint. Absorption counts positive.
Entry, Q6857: 4.9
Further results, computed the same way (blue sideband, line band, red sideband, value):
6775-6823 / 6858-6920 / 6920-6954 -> 5.0 A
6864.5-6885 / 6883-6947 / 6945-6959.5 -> 1.2 A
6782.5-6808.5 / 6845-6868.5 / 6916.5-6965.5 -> 2.2 A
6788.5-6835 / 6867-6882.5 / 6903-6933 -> 0.9 A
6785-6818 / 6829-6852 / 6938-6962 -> 1.2 A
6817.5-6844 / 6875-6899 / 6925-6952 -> 1.6 A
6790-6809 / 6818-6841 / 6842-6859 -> -0.4 A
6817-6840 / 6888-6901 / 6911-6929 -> 0.3 A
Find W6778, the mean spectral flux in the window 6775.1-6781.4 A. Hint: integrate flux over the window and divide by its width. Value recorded 36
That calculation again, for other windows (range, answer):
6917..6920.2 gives 36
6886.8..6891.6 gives 35.1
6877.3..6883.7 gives 34.4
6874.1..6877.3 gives 33.9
